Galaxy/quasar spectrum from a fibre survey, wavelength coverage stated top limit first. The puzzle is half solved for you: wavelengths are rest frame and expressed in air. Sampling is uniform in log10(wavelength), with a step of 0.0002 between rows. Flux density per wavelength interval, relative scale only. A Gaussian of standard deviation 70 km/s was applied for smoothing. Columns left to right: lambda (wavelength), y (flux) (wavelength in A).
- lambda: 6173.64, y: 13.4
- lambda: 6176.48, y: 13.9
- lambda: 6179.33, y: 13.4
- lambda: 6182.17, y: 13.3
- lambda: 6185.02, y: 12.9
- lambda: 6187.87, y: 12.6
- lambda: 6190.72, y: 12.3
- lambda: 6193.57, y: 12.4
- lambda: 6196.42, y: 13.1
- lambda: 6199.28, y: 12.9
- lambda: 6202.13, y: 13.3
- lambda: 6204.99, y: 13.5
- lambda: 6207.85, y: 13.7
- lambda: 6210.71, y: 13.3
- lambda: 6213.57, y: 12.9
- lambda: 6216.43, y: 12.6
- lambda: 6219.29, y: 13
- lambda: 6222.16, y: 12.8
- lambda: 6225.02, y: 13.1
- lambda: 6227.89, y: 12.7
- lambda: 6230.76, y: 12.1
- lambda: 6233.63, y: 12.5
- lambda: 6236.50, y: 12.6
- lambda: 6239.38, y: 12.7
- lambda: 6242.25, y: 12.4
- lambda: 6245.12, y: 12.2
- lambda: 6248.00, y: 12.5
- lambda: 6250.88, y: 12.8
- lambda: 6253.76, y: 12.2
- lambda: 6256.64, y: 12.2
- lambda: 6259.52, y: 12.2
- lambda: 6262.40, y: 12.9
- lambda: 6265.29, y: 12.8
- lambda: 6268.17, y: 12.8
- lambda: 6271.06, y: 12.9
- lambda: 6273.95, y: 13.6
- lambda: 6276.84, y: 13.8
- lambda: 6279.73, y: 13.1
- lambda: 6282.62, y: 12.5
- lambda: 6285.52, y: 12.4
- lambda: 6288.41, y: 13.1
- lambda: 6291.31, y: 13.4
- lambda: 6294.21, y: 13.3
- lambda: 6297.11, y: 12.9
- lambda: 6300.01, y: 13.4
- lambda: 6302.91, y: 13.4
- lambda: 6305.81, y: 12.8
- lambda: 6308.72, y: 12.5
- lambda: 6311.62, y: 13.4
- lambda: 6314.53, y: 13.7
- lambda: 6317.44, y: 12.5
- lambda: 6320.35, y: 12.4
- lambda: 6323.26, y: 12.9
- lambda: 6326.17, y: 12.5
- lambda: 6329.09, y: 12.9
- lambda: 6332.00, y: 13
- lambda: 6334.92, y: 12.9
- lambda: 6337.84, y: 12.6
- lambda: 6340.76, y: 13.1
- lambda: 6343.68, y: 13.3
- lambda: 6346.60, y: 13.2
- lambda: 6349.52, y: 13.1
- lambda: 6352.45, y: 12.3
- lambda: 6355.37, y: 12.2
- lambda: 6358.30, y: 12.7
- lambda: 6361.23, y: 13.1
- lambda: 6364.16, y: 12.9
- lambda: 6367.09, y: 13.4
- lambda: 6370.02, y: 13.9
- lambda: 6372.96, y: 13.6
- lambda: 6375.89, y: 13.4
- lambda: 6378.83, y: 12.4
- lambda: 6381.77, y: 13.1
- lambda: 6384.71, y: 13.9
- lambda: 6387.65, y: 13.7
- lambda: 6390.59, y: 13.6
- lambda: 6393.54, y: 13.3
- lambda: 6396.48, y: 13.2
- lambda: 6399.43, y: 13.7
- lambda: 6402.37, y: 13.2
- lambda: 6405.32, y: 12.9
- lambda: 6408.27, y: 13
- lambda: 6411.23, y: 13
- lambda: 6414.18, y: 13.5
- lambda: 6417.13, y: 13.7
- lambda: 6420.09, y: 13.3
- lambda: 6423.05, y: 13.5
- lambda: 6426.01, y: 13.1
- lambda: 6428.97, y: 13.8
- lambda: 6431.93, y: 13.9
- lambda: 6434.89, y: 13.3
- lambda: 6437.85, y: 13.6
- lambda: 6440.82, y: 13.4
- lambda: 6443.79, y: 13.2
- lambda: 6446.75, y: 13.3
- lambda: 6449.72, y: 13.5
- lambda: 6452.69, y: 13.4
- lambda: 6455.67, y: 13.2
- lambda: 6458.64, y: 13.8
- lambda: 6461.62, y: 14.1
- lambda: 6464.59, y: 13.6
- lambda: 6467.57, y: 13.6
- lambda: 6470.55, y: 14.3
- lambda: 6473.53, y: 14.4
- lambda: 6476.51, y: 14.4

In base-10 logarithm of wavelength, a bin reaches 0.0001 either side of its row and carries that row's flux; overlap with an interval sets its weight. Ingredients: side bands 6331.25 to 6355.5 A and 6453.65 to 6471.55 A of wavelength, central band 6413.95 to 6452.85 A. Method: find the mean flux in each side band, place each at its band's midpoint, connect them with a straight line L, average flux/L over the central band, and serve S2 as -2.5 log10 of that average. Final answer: 0.00 mag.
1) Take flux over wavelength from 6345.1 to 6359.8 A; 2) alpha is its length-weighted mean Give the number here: 12.7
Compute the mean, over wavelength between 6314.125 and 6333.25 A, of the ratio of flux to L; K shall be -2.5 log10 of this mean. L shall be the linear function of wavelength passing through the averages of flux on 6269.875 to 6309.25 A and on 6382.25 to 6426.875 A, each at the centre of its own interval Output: 0.03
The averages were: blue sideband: 13.1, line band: 12.8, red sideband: 13.4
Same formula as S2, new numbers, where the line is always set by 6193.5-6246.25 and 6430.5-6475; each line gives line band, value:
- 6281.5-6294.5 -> 0.01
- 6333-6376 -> 0.02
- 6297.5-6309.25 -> 0.01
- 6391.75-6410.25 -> 0.02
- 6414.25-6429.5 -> 0.01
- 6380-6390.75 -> -0.01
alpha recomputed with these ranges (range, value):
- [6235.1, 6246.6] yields 12.5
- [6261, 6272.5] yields 12.8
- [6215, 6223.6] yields 12.8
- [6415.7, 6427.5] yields 13.4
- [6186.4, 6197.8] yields 12.6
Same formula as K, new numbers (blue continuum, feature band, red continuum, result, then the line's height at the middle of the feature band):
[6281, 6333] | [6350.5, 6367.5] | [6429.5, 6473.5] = 0.04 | 13.2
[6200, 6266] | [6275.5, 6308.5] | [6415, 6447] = -0.01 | 13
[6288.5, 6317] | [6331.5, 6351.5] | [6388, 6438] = 0.02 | 13.2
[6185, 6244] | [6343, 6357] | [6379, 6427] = 0.03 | 13.2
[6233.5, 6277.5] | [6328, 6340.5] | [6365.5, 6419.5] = 0.02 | 13.1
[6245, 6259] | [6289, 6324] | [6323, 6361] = -0.03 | 12.7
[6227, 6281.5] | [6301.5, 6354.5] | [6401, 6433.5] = 0.01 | 13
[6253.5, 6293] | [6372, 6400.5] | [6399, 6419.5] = -0.01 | 13.2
